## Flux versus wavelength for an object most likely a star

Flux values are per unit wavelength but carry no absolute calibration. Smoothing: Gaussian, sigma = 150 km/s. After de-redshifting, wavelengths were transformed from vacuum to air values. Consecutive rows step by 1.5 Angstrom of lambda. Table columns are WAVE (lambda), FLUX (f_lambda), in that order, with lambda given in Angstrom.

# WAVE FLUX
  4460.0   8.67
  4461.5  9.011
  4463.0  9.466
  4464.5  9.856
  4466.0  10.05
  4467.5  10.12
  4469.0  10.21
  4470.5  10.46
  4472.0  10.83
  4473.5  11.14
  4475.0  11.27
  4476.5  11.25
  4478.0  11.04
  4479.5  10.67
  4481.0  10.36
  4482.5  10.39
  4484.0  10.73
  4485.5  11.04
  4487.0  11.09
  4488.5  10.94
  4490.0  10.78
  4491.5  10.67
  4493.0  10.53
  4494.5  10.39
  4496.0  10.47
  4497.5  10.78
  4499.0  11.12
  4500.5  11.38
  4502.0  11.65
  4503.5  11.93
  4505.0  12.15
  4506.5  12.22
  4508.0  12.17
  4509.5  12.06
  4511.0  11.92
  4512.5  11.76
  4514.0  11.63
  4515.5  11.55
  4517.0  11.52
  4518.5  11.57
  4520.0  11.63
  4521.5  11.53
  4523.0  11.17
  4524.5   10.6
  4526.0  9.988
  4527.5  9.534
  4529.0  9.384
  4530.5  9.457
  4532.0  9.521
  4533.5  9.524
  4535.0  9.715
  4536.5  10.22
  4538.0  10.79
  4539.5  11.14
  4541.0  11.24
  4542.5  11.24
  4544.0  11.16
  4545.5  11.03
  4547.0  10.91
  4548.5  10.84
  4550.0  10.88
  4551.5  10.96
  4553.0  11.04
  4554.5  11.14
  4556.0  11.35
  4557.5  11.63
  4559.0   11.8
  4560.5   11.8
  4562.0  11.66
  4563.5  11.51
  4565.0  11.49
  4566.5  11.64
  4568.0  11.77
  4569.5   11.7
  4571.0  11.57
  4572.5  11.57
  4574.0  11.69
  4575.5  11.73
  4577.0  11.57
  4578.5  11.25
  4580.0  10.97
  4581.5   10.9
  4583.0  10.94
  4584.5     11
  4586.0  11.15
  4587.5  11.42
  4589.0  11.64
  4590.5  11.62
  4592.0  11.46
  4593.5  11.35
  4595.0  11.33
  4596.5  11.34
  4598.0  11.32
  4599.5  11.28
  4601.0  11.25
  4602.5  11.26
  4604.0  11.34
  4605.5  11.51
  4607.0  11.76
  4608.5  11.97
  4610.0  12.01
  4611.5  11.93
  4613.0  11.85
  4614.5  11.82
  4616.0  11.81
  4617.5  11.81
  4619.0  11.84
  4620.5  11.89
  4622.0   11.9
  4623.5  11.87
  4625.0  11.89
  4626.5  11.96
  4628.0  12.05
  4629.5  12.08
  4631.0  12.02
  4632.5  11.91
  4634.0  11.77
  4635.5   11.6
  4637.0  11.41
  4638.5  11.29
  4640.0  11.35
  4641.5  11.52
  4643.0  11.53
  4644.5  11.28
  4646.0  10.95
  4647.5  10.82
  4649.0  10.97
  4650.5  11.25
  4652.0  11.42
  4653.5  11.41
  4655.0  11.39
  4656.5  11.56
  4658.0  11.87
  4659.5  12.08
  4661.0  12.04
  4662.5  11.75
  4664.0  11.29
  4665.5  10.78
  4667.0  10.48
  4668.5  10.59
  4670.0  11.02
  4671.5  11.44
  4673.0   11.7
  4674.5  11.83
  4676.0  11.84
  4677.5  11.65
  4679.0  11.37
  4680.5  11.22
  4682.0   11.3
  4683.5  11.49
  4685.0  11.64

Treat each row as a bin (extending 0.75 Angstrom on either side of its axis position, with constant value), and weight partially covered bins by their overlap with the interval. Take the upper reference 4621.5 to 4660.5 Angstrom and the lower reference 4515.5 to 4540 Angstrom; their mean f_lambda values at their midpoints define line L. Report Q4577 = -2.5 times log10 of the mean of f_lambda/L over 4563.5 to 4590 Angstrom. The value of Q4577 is -0.045 mag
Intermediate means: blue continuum 10.5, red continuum 11.6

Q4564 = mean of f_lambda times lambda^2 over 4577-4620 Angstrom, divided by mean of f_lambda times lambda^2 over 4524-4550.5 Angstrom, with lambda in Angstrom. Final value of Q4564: 1.1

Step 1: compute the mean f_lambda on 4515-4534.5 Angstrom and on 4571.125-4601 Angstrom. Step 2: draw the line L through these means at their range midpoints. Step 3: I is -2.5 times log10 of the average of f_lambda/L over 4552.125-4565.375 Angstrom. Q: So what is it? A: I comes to -0.05 mag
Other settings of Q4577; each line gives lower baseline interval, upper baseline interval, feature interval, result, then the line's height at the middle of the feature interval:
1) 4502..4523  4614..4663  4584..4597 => 0.03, 11.7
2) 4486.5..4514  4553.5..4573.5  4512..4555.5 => 0.07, 11.5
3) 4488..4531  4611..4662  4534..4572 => 0.01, 11.3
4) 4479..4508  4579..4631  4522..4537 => 0.13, 11.2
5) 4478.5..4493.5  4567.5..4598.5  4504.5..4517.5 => -0.09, 10.9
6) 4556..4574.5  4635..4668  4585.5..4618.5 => 0.00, 11.5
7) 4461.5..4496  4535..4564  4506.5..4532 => -0.02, 10.9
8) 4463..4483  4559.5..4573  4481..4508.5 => -0.03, 10.8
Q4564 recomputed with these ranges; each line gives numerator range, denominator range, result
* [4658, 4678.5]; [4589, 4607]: 1.03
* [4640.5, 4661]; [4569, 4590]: 1.04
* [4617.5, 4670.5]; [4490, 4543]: 1.11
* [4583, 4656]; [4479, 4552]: 1.11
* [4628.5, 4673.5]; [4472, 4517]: 1.09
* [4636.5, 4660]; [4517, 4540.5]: 1.15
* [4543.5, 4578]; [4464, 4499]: 1.11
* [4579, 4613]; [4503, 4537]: 1.07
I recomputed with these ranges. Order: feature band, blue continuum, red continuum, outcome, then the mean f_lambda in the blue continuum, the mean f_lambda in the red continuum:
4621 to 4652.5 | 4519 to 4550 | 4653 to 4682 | -0.03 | 10.5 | 11.4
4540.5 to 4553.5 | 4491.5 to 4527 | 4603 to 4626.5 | 0.05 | 11.4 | 11.8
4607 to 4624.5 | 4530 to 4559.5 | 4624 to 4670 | -0.06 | 10.8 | 11.5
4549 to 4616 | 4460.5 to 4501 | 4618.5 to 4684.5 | -0.03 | 10.6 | 11.5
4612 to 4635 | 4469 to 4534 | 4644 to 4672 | -0.06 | 11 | 11.3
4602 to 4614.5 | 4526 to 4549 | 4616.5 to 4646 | -0.03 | 10.4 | 11.7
